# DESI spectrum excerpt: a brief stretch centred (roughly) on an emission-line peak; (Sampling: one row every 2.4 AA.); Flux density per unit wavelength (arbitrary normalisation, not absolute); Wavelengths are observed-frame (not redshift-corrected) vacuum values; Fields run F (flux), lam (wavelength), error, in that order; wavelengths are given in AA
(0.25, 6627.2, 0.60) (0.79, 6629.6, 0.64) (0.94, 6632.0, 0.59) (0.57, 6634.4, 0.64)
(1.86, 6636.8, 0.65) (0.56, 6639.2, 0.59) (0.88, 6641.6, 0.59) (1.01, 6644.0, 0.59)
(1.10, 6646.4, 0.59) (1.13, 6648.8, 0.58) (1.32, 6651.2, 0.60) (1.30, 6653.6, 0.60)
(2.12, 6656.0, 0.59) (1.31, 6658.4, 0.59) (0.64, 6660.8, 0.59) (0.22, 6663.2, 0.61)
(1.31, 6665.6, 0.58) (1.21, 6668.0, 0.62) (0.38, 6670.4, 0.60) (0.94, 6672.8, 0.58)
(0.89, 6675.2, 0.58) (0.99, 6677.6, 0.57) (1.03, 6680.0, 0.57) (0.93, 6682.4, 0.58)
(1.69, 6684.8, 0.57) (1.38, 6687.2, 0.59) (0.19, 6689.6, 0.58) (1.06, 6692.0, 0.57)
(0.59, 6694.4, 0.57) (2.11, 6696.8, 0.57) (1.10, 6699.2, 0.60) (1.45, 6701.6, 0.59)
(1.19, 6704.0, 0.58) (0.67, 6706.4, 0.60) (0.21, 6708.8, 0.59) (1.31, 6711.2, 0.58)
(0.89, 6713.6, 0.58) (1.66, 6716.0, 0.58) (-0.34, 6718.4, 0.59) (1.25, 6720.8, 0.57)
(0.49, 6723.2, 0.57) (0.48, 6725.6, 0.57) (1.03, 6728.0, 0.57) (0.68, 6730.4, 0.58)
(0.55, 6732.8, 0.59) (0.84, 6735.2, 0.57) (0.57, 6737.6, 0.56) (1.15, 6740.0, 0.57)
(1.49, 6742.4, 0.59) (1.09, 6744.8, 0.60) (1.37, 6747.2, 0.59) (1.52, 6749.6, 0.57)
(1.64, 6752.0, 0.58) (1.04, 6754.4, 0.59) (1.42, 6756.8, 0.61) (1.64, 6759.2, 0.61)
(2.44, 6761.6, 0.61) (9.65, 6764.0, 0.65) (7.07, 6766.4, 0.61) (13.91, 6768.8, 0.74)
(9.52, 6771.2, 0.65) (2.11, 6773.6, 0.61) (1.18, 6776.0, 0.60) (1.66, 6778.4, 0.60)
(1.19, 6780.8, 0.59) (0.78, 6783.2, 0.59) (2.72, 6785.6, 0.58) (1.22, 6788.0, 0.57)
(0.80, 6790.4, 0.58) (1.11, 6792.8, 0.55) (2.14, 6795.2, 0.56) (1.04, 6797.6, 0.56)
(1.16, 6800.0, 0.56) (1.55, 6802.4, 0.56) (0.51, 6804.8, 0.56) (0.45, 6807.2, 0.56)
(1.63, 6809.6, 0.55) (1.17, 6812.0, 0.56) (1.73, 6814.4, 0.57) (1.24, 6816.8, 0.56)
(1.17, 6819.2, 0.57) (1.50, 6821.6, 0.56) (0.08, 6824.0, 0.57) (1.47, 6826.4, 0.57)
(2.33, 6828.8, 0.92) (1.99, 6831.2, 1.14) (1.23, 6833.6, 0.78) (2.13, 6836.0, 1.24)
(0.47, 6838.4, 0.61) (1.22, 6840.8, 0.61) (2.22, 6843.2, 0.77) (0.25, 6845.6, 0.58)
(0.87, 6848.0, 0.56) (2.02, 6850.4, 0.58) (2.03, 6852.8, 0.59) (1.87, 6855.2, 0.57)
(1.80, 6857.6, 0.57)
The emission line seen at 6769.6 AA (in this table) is [O II] 3727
